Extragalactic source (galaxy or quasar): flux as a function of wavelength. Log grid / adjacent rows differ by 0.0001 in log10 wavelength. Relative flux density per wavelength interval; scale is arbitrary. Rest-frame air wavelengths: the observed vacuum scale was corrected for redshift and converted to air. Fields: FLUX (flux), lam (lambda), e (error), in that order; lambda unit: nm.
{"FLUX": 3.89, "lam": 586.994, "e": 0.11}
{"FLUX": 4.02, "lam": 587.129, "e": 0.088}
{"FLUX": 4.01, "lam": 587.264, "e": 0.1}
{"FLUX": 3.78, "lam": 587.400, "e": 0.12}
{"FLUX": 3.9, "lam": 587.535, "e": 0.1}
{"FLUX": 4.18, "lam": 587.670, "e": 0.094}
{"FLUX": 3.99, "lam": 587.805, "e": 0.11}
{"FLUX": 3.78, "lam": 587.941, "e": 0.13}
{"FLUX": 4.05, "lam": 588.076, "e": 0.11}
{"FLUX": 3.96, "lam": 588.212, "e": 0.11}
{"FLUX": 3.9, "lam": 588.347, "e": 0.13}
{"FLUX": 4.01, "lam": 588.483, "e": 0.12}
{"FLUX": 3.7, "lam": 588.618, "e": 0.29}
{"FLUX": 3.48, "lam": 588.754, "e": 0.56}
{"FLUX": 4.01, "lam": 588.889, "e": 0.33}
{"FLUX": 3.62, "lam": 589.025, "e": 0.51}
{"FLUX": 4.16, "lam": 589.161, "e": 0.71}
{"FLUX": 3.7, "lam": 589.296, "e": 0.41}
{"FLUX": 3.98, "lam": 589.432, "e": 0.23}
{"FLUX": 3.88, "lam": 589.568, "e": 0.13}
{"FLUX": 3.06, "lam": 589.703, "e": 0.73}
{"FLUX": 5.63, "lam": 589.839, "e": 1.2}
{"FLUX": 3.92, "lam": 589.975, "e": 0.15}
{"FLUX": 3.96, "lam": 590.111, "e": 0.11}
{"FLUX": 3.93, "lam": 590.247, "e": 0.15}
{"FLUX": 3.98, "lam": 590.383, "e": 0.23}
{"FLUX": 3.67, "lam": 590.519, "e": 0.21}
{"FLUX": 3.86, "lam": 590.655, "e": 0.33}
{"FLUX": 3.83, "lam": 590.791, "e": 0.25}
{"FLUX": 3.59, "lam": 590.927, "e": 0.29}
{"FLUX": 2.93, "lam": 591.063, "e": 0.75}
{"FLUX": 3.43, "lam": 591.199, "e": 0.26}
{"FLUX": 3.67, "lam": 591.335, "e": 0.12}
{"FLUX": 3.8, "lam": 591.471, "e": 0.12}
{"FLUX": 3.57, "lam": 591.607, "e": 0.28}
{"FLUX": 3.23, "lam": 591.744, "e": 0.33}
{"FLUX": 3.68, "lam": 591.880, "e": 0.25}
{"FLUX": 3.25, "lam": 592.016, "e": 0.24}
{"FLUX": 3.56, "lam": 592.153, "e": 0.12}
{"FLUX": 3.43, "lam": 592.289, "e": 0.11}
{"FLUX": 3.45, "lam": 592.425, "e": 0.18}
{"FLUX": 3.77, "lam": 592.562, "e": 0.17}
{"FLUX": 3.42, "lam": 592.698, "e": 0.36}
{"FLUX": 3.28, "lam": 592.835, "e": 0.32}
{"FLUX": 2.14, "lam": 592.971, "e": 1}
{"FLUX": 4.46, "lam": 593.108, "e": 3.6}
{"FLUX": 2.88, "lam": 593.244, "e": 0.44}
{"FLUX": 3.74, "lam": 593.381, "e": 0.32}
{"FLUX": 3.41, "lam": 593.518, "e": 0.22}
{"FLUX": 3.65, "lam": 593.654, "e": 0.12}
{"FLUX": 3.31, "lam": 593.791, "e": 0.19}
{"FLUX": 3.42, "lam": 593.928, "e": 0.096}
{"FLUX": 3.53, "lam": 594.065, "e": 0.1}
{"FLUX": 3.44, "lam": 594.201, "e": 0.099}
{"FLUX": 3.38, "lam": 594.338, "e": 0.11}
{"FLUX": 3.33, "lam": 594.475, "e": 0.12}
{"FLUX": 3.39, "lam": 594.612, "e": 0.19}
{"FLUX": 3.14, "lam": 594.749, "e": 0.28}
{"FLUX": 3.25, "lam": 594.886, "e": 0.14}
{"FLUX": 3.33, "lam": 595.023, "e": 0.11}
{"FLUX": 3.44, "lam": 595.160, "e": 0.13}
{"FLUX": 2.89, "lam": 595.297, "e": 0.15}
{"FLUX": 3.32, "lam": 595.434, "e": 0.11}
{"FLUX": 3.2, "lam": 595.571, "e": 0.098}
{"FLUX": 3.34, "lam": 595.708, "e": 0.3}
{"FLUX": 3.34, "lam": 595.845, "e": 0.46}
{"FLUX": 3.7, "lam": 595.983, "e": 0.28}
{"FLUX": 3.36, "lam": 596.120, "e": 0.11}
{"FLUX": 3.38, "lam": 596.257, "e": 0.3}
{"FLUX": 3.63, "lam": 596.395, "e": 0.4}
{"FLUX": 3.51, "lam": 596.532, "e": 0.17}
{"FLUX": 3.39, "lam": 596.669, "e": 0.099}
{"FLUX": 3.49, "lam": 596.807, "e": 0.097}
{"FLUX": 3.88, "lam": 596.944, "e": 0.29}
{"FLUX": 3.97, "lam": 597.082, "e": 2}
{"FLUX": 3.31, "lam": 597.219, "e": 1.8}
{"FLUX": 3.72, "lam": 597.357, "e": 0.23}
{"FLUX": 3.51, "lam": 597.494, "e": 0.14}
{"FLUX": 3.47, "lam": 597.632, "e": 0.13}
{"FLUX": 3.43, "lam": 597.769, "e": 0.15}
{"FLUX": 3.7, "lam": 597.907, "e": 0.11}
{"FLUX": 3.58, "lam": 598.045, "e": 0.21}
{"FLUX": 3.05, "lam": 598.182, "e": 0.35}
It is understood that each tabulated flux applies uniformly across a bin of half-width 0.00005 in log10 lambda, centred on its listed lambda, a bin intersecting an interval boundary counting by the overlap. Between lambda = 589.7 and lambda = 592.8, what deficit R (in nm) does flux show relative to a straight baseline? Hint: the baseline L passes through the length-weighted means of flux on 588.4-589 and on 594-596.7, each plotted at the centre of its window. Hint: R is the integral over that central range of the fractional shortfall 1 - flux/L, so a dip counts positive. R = -0.05 nm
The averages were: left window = 3.79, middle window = 3.69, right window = 3.36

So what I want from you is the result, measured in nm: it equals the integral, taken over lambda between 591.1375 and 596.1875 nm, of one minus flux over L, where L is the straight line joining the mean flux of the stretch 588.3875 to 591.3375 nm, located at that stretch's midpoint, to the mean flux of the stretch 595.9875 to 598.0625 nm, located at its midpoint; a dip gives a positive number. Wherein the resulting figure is 0.38 nm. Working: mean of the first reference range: 3.82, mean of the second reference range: 3.56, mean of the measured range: 3.4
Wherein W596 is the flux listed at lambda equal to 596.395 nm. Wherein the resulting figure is 3.63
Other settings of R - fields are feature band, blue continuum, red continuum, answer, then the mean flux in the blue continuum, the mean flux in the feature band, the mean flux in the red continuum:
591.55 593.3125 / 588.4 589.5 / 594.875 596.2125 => 0.08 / 3.83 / 3.39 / 3.32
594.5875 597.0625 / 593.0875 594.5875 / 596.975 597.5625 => 0.12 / 3.47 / 3.4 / 3.64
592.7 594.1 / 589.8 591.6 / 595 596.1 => 0.06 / 3.82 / 3.38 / 3.32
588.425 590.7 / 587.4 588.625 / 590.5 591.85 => -0.10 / 3.95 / 3.92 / 3.56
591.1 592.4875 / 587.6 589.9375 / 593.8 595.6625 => 0.05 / 3.95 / 3.5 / 3.31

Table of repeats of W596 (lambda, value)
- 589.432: 3.98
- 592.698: 3.42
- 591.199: 3.43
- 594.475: 3.33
